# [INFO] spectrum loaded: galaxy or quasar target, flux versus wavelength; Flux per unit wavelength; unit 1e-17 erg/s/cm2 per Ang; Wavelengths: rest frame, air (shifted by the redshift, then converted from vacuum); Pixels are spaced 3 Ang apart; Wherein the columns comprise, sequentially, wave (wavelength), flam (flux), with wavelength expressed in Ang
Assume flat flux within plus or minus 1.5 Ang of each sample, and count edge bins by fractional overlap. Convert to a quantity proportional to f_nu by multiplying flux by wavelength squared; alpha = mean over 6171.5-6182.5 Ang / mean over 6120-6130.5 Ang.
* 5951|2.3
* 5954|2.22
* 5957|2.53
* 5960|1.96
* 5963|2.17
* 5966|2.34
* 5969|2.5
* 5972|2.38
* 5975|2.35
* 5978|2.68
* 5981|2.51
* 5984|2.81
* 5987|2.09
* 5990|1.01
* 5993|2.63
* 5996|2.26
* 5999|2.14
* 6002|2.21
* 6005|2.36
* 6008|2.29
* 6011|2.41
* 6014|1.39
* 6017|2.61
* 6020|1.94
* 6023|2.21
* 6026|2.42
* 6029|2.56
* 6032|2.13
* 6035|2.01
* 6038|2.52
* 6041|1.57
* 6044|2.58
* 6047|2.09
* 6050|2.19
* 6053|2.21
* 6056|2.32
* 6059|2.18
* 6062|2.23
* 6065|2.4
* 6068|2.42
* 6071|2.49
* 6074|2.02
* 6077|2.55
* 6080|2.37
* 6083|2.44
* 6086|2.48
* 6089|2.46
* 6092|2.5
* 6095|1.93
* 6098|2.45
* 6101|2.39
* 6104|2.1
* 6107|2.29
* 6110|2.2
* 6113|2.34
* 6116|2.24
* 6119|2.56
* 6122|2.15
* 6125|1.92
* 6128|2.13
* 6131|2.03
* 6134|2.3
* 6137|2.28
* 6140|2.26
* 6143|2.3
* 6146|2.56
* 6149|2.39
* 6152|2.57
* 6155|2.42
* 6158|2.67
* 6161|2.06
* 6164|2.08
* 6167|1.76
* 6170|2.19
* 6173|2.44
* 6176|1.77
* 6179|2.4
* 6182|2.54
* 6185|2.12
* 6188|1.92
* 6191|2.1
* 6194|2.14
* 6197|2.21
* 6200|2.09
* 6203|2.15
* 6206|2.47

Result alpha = 1.10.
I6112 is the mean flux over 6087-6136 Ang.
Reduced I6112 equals 2.25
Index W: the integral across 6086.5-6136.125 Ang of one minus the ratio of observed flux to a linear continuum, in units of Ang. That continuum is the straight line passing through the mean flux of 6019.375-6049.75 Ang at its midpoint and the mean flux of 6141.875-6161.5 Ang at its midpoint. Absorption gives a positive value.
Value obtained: 2.3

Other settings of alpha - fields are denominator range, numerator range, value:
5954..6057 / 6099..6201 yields 1.04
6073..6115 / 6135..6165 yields 1.03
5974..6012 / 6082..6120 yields 1.06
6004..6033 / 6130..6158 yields 1.11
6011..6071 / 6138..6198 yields 1.05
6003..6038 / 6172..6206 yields 1.04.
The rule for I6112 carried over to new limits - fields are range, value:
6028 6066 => 2.22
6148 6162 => 2.44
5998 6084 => 2.25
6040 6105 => 2.3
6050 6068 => 2.27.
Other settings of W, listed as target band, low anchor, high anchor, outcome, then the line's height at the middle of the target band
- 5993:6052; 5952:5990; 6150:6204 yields 2.00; 2.29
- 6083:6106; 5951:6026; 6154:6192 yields -1.24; 2.22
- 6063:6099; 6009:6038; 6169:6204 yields -2.93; 2.19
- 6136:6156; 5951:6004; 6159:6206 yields -2.10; 2.17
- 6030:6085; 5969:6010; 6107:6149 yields 0.24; 2.28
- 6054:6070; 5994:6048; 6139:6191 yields -0.64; 2.22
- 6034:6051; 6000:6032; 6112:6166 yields 0.62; 2.24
